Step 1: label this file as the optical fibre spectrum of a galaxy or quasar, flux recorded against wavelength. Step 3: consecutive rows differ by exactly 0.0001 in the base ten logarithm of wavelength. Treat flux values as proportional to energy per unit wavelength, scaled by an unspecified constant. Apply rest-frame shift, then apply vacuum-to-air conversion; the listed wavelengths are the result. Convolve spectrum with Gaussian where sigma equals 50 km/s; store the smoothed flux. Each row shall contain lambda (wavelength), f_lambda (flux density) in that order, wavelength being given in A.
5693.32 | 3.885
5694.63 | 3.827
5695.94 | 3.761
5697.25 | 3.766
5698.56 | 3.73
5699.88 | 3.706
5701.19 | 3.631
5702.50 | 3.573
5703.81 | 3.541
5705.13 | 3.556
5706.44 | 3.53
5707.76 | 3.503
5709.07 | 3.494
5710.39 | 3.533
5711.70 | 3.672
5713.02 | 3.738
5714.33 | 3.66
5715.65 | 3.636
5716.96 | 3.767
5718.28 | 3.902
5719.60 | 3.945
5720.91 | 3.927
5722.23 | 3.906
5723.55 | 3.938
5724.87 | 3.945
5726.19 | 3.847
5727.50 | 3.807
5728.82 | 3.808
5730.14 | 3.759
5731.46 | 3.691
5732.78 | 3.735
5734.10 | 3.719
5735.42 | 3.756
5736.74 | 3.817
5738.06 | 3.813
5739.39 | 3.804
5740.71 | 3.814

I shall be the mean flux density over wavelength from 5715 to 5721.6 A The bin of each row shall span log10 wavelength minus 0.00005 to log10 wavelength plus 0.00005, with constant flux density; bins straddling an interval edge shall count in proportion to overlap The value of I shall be 3.84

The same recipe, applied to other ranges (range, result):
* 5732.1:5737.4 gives 3.76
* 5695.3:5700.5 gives 3.74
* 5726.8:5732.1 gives 3.77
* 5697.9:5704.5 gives 3.63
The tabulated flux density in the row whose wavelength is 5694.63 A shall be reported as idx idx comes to 3.827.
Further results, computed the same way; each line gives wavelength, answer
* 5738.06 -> 3.813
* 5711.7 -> 3.672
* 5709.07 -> 3.494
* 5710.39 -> 3.533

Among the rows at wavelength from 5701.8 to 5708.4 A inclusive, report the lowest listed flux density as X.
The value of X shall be 3.503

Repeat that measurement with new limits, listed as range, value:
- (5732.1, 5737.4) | 3.719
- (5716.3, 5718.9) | 3.767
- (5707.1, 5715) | 3.494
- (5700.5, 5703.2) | 3.573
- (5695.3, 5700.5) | 3.706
